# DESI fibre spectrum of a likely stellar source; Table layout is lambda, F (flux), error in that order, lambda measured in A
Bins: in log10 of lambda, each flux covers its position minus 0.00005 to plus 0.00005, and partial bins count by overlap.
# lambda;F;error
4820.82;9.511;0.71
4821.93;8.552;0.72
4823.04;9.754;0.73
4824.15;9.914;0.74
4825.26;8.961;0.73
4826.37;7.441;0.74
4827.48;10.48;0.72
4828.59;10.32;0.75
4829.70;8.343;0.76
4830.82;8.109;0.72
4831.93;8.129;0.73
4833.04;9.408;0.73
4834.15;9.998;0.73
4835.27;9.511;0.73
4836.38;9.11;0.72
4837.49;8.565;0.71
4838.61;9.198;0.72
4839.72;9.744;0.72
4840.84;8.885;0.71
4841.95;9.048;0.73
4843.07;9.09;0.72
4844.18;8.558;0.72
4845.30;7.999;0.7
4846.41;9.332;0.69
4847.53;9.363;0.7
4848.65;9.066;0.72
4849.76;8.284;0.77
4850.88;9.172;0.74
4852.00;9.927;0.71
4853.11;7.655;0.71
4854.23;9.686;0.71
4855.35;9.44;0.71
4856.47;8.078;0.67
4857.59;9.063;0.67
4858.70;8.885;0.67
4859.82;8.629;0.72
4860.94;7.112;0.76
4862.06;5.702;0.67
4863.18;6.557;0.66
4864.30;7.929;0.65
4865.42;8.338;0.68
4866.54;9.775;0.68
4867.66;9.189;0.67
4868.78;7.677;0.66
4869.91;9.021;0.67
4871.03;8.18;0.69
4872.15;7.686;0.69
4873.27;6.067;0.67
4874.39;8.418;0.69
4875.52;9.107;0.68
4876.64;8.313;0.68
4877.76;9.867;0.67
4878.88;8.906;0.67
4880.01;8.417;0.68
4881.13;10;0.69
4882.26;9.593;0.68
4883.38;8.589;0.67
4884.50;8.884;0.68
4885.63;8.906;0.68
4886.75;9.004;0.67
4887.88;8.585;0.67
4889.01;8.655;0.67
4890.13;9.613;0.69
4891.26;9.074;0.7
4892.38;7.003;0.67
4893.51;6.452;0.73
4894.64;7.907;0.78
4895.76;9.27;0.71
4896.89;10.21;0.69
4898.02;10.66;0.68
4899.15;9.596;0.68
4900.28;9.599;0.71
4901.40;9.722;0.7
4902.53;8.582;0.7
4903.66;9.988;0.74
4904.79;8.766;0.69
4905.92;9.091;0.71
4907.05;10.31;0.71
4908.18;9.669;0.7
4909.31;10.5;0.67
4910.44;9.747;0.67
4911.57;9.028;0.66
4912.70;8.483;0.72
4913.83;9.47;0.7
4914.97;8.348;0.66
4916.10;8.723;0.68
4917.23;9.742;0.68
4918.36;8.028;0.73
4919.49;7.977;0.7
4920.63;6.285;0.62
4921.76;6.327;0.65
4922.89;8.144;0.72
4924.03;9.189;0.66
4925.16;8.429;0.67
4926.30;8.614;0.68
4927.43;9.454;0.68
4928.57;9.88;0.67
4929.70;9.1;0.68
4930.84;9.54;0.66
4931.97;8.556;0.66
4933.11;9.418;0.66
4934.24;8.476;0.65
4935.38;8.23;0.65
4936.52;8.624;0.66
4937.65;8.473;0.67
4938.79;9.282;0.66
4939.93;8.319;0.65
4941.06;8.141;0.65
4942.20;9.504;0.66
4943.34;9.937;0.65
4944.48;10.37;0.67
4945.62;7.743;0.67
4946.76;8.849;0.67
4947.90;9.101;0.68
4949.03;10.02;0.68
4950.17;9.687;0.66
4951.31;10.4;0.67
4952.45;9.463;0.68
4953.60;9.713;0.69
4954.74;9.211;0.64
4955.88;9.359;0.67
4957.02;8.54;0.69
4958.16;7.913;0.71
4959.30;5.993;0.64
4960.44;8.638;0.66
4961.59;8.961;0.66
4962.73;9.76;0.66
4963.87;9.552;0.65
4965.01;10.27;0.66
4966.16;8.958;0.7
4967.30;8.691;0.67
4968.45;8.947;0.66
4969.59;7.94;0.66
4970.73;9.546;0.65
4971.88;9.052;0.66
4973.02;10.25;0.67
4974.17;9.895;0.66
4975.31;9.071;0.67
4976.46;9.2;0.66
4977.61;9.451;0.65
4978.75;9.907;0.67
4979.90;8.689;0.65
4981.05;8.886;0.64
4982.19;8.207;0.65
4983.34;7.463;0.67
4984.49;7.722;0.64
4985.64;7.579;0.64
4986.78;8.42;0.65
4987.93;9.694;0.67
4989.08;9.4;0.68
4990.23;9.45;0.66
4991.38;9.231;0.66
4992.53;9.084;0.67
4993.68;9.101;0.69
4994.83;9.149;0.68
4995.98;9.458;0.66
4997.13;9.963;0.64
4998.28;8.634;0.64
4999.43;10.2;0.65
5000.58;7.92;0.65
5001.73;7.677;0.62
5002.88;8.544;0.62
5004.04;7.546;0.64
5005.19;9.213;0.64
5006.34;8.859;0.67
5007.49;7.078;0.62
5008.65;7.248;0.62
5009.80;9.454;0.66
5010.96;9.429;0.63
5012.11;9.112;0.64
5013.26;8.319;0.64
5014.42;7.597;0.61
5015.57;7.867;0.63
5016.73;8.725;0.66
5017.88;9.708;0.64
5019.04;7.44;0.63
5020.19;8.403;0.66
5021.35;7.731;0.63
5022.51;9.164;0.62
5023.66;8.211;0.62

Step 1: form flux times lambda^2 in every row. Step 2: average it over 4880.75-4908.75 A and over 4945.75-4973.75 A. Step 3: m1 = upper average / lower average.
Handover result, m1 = 1.0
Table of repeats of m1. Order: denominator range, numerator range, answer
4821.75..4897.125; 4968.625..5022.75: 1.06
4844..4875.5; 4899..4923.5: 1.08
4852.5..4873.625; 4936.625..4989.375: 1.15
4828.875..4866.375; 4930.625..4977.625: 1.09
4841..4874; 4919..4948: 1.06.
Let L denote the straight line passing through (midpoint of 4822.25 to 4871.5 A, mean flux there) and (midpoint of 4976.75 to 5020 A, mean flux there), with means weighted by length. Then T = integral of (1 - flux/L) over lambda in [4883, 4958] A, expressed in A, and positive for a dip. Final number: -2.0 A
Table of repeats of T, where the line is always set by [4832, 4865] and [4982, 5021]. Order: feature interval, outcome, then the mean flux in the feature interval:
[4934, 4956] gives -1.3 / 9.15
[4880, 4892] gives -0.5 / 9.03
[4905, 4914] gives -0.9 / 9.51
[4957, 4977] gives -0.8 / 8.97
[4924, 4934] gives -0.5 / 9.11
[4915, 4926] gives 0.7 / 8.12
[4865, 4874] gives 0.5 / 8.24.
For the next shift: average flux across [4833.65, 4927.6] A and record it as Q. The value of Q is 8.77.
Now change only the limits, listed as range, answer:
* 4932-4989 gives 8.97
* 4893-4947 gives 8.93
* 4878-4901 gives 8.97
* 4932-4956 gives 9.14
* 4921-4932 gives 8.69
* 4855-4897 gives 8.45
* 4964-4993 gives 9.01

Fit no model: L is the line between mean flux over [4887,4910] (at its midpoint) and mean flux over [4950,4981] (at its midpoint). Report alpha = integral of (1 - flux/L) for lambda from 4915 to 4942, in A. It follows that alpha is 1.7 A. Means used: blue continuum 9.16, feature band 8.57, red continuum 9.14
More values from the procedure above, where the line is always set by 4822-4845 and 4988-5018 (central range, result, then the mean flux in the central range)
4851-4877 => 2.2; 8.29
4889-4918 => -0.6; 9.17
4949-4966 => -0.5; 9.13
